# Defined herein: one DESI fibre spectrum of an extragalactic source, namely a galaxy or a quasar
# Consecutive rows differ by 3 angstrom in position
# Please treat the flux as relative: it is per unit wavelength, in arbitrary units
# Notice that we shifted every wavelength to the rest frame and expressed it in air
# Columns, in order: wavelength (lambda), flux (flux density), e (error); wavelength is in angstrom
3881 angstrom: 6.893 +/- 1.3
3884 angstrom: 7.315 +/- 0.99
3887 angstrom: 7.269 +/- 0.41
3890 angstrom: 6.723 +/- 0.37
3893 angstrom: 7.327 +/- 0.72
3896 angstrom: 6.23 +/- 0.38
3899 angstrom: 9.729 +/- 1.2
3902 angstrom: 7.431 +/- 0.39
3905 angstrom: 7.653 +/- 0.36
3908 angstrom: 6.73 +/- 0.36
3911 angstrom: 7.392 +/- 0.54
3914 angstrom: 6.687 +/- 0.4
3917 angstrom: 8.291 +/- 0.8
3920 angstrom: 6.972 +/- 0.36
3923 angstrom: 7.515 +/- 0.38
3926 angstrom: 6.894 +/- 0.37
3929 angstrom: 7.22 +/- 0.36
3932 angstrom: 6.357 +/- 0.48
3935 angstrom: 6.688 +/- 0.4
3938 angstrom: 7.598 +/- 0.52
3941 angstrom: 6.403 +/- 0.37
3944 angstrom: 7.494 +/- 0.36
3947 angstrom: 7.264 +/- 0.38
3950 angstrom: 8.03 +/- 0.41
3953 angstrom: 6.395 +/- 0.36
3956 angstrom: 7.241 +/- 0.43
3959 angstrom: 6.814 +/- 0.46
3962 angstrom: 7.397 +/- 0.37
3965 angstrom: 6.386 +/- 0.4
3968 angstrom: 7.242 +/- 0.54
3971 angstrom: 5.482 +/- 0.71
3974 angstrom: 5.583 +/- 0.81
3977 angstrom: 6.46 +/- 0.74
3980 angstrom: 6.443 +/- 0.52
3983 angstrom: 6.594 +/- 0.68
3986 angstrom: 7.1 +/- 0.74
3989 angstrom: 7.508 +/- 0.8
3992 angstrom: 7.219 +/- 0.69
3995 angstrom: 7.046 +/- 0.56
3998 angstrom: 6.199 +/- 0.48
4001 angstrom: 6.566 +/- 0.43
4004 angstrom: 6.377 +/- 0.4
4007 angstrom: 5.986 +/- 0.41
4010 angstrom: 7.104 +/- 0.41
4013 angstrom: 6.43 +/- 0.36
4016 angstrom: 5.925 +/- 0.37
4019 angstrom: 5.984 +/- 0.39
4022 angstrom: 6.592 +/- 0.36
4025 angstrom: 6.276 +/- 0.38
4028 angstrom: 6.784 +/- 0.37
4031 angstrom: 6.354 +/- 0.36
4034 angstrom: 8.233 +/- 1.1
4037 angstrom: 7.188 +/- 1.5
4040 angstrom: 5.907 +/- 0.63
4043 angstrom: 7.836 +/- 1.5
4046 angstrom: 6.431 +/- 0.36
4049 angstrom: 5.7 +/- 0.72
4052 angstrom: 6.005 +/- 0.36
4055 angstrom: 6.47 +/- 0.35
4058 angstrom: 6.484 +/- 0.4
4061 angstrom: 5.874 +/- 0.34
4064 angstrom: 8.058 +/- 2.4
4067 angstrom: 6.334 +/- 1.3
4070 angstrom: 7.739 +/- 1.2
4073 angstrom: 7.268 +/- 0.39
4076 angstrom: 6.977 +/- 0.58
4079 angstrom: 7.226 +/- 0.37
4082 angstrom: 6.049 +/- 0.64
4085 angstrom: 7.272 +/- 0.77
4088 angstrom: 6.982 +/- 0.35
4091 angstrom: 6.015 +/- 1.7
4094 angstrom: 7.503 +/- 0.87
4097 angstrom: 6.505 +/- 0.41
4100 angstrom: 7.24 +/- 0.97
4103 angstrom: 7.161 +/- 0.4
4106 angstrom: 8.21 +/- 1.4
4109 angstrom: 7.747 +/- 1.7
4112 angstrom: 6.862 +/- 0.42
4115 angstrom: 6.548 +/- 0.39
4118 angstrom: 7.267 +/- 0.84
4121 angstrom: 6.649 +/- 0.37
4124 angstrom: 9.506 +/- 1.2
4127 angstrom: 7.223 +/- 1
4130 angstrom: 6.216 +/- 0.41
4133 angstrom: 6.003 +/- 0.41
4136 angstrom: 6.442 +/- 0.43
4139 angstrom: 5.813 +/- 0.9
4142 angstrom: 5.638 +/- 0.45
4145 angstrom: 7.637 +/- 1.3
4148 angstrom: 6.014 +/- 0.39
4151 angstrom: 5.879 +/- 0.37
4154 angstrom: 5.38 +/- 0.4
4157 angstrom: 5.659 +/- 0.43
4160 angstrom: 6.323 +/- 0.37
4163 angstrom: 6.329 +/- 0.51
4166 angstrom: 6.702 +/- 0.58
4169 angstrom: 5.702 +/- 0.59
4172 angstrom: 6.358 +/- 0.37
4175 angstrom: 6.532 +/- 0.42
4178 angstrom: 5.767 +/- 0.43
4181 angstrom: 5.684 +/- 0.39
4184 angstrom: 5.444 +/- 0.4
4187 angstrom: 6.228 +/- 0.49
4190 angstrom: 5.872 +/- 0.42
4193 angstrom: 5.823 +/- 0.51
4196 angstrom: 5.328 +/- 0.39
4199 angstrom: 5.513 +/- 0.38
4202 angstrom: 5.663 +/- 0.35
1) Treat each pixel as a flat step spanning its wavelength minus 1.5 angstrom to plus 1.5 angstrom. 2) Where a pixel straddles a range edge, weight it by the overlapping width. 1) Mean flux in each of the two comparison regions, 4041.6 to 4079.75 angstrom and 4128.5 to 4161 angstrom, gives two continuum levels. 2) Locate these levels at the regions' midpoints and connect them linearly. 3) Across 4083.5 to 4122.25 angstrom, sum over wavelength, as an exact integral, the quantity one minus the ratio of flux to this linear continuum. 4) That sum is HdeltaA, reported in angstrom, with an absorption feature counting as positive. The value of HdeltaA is -3.9 angstrom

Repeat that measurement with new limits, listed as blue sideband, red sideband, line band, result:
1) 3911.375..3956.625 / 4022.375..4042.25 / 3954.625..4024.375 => 3.7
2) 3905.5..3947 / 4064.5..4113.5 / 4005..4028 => 2.4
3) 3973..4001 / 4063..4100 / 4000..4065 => 2.6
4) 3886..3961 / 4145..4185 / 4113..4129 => -2.9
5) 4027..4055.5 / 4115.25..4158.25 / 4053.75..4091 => -1.2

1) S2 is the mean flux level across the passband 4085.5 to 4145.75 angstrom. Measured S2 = 6.96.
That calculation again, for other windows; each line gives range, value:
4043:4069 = 6.53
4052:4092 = 6.81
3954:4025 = 6.59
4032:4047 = 7.12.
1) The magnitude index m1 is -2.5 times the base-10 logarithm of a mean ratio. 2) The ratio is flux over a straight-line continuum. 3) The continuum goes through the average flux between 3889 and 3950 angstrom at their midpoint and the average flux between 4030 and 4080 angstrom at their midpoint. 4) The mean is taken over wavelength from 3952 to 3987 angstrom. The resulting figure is 0.08 mag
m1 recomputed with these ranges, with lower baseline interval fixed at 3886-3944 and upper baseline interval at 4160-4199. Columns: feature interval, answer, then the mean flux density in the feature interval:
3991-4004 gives 0.02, 6.7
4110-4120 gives -0.11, 6.92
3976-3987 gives 0.04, 6.64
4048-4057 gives 0.08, 6.1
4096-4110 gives -0.17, 7.39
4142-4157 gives 0.00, 6.11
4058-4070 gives -0.05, 6.84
